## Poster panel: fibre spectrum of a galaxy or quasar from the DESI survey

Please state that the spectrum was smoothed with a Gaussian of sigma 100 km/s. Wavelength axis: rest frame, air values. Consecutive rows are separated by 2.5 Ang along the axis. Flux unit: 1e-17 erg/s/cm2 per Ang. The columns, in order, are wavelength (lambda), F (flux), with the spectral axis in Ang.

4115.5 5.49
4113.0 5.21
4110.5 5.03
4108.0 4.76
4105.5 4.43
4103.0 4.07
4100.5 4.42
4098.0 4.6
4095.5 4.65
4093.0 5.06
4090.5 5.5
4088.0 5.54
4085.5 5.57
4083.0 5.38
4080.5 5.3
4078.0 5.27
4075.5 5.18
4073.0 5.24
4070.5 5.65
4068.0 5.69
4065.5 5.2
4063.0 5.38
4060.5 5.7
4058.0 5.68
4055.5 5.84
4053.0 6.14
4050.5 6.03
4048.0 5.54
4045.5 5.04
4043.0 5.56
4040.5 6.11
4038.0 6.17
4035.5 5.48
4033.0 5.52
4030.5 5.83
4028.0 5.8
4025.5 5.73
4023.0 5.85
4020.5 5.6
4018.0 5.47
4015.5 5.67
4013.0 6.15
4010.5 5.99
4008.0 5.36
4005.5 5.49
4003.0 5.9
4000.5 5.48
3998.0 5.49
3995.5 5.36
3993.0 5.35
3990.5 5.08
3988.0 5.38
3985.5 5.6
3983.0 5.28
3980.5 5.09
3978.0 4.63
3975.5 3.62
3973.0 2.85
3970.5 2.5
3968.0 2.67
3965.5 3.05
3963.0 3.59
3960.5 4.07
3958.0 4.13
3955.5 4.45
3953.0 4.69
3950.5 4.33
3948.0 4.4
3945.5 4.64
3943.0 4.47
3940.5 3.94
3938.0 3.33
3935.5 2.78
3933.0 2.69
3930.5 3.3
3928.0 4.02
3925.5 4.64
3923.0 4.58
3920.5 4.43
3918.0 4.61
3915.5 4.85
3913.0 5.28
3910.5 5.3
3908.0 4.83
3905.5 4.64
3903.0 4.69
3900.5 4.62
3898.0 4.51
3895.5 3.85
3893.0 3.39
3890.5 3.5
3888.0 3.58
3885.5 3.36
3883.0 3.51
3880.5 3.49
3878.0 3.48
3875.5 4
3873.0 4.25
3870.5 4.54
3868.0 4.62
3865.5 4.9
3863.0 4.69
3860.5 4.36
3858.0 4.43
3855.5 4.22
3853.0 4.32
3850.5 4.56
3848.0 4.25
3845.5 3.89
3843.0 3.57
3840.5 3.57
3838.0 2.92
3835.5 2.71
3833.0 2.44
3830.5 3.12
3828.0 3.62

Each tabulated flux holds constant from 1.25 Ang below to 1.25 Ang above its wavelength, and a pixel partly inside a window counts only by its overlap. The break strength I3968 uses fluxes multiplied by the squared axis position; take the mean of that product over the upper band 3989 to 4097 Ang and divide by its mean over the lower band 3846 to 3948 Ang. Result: 1.43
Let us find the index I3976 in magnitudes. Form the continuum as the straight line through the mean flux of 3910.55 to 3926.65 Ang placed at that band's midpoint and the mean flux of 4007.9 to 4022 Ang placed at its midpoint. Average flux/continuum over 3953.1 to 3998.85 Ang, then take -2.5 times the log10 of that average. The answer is 0.23 mag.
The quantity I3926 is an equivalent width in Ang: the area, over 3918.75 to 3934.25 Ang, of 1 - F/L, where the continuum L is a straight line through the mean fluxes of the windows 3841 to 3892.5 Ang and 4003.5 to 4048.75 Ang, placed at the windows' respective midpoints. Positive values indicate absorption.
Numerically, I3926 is 2.3 Ang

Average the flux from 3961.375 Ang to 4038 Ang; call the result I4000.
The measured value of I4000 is 5.04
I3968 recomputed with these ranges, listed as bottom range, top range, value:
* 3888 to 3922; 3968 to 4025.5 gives 1.20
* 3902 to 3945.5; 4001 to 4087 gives 1.40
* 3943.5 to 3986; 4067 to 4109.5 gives 1.32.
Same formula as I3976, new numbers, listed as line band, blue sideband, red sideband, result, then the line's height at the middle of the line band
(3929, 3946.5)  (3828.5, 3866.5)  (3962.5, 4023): 0.249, 4.5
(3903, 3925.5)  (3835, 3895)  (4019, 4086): -0.101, 4.38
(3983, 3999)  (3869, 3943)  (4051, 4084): -0.113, 4.84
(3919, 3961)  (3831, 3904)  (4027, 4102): 0.111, 4.49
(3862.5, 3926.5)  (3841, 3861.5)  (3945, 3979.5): -0.071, 4.04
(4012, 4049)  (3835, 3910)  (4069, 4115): -0.191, 4.78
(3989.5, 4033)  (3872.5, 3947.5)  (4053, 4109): -0.183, 4.75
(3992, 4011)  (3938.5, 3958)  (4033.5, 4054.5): -0.082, 5.13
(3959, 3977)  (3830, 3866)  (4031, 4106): 0.405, 4.69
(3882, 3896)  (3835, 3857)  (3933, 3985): 0.102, 3.86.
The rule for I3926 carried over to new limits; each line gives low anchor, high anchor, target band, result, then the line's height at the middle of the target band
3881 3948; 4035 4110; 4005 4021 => -2.65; 4.88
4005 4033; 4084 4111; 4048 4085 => -2.40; 5.21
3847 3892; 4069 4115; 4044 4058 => -2.37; 4.88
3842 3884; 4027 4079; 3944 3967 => 3.50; 4.89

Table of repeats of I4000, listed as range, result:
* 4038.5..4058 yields 5.76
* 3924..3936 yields 3.55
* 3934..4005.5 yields 4.38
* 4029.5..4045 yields 5.74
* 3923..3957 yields 4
